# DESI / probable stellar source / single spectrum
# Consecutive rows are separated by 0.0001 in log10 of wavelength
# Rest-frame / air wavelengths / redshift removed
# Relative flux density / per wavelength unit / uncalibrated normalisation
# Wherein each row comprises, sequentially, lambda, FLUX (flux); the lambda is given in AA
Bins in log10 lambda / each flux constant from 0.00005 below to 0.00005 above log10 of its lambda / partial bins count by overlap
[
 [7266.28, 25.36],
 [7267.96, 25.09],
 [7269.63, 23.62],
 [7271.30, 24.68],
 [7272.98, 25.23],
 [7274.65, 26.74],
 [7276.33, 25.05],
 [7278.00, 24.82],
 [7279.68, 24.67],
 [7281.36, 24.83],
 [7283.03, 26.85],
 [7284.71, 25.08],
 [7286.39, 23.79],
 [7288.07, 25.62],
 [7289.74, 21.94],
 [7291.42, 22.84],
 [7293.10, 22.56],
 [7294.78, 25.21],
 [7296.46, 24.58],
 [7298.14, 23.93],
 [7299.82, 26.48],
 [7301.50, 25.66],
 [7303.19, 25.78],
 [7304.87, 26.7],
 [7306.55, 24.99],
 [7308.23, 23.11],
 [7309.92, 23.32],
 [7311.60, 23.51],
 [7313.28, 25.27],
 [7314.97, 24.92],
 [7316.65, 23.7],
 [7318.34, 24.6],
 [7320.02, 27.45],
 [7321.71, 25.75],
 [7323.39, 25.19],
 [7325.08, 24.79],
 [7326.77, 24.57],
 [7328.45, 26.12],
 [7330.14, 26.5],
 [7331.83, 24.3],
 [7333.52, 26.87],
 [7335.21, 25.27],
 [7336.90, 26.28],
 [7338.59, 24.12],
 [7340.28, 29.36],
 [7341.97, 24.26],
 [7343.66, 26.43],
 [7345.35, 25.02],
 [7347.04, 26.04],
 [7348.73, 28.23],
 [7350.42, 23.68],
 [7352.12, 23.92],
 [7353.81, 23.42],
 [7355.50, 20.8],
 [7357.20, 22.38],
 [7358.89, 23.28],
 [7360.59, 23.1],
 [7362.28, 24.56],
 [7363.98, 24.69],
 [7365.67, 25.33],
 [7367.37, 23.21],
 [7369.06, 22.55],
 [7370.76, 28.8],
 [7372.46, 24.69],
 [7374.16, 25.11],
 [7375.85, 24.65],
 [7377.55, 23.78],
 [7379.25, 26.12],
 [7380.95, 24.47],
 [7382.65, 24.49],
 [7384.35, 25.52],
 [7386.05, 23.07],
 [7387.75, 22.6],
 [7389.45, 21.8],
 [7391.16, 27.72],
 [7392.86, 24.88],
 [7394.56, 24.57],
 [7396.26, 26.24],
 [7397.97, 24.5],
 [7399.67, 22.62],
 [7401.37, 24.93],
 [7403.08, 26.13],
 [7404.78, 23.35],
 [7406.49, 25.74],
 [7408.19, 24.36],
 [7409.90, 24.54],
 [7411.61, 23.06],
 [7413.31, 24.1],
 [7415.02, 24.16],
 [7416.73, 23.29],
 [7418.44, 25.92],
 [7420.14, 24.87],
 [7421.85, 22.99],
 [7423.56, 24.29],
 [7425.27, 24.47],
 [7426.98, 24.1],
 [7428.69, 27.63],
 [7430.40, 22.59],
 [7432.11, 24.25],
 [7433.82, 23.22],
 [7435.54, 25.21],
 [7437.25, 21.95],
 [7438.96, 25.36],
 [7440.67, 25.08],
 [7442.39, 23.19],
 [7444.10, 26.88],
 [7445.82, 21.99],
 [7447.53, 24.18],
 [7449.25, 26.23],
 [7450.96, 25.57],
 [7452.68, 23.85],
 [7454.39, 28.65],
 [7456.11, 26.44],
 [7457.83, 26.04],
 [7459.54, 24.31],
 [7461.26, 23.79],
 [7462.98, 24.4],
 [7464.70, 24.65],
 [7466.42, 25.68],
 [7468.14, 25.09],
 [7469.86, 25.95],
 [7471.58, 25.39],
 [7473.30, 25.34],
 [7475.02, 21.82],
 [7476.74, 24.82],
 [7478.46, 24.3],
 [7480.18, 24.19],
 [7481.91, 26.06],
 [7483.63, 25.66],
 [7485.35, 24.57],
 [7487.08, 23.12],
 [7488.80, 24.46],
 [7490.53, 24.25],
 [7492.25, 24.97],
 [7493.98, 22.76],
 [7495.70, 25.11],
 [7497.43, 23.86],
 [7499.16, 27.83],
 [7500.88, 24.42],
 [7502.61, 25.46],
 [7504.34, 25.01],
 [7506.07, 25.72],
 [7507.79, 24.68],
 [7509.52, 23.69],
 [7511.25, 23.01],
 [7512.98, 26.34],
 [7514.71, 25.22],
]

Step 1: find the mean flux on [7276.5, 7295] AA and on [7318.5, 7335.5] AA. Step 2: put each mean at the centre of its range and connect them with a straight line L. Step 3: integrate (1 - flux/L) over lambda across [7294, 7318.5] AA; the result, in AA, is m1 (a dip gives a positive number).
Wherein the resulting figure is 0.2 AA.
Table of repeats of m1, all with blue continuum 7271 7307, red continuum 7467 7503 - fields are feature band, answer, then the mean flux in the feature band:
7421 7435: 0.32 AA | 24.2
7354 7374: 0.70 AA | 24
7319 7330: -0.36 AA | 25.7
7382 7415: 0.51 AA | 24.4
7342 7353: -0.26 AA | 25.5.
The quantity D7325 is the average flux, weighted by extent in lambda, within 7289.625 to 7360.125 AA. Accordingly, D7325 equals 24.9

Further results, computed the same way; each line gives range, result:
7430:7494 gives 24.7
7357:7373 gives 24.3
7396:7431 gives 24.5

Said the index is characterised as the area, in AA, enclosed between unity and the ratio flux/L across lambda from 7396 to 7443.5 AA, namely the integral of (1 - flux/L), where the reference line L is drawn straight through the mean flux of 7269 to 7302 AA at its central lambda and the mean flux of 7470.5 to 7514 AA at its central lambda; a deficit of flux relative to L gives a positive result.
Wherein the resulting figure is 0.7 AA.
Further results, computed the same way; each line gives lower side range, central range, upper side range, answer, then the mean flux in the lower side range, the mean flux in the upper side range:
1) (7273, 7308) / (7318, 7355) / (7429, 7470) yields -1.0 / 24.9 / 24.8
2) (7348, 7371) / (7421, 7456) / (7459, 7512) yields -0.3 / 24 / 24.7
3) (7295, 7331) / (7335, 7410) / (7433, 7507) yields 0.9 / 25.1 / 24.8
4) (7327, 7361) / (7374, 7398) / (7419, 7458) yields 0.2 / 25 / 24.7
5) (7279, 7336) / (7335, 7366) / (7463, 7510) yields 0.2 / 24.9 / 24.8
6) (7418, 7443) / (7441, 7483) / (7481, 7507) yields -0.6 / 24.3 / 24.9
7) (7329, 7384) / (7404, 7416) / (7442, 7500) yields 0.3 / 24.9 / 24.9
